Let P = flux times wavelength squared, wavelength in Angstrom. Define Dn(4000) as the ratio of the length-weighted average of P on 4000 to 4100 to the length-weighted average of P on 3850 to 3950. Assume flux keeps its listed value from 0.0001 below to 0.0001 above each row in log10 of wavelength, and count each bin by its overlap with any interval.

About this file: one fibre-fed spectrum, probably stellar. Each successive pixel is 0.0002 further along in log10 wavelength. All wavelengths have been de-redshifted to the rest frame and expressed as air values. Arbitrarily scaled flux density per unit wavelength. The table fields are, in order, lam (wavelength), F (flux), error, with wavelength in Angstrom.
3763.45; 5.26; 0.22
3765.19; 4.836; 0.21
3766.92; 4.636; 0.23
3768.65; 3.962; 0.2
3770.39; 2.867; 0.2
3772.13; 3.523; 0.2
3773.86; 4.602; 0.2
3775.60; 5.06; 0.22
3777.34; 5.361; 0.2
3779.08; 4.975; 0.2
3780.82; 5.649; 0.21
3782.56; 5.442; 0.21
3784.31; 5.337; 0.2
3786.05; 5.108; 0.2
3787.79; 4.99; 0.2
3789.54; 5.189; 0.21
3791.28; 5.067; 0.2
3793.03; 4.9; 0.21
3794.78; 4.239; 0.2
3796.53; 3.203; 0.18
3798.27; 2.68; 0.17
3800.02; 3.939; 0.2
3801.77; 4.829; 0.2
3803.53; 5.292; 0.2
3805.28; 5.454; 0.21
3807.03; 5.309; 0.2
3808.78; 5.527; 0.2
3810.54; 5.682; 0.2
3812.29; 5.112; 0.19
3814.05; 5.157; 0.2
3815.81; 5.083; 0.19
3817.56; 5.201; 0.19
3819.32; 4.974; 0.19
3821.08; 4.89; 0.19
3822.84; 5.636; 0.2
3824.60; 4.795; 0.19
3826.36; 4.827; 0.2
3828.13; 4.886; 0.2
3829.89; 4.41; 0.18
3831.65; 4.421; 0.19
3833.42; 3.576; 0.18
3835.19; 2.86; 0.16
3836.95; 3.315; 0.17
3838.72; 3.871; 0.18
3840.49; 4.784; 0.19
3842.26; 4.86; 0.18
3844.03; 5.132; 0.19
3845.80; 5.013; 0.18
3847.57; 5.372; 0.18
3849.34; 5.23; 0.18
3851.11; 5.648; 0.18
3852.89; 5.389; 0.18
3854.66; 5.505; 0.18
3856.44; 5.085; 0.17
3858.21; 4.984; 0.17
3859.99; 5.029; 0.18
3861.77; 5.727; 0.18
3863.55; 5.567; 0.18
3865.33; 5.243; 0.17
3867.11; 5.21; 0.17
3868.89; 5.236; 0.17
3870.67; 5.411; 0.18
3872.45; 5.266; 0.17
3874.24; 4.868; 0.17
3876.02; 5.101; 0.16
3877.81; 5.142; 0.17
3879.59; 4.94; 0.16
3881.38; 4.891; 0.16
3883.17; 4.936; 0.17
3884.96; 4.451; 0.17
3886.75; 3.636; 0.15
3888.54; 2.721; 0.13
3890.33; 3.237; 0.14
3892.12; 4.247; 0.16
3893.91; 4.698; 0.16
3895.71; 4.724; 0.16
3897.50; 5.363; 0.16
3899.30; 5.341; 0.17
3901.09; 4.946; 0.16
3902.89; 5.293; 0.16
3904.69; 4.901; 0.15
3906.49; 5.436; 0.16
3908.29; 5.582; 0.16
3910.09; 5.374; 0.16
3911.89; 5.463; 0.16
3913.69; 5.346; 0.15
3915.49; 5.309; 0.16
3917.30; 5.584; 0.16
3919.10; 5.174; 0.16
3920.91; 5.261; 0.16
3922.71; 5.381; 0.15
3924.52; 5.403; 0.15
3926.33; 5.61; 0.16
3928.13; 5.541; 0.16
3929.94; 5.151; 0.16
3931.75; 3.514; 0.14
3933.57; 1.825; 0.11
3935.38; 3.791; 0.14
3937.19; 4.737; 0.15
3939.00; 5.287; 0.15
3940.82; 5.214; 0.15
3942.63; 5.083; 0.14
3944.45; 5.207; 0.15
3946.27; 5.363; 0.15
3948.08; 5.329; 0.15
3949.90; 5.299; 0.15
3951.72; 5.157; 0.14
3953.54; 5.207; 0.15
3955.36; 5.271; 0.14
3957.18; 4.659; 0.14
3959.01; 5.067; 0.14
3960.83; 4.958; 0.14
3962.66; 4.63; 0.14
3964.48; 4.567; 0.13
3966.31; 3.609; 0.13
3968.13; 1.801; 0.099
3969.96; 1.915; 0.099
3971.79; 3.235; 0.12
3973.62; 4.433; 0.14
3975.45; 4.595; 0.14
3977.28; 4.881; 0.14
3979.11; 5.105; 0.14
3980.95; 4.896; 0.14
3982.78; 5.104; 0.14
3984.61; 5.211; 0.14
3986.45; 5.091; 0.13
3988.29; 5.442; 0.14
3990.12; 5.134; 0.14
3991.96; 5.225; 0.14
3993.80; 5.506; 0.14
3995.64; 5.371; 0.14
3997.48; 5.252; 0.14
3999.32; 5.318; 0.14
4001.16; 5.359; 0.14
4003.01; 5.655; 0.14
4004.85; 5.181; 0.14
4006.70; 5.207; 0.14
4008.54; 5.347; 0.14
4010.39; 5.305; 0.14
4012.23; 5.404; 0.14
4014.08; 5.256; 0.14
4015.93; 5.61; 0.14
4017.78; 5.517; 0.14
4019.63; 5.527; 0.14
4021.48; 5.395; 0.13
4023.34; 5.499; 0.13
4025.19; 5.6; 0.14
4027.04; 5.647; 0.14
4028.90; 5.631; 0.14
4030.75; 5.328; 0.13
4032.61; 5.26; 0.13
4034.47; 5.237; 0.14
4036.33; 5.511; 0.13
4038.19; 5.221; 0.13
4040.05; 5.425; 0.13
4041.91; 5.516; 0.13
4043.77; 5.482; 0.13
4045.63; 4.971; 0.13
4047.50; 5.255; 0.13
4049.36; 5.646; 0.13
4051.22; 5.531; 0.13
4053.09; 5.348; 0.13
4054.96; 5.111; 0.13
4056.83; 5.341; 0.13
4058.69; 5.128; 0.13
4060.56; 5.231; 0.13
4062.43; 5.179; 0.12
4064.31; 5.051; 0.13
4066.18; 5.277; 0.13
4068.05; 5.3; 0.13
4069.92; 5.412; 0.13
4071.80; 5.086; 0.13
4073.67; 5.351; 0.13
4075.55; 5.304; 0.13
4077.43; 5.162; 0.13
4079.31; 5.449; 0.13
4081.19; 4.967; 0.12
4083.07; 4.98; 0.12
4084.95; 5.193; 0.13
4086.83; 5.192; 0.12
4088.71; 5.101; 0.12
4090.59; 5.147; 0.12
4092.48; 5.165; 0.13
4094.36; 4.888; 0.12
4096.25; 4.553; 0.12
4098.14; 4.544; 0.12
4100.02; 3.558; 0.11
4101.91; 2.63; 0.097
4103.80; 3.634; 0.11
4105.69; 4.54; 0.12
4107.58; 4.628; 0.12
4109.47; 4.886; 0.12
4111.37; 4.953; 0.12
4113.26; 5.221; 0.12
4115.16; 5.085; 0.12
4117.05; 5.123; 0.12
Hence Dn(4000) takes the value 1.1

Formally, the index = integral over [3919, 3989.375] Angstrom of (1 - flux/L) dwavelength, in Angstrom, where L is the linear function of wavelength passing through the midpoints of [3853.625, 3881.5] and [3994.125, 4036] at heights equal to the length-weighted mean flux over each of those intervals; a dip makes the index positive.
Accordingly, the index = 8.4 Angstrom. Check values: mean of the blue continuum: 5.21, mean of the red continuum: 5.41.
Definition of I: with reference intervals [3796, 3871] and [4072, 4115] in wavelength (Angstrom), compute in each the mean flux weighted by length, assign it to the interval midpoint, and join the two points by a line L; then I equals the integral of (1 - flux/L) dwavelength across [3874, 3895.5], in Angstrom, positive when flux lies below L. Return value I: 2.0 Angstrom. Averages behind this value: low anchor 4.87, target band 4.4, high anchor 4.78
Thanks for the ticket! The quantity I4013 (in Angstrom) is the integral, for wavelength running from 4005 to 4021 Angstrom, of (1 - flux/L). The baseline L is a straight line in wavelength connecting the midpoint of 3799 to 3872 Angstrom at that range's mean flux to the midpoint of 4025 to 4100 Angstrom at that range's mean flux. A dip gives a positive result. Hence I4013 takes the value -0.7 Angstrom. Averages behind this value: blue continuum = 4.96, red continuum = 5.22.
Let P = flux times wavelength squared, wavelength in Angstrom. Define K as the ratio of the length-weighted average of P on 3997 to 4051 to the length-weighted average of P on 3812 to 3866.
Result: 1.21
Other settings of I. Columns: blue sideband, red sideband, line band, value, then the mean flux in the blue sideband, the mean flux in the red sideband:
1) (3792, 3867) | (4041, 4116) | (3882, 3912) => 1.02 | 4.83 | 5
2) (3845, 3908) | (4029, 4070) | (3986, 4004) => -0.47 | 4.97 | 5.31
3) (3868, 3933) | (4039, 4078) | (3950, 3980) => 4.37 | 4.94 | 5.29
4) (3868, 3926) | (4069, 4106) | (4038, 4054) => -1.83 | 4.97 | 4.8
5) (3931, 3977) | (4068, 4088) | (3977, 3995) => -2.20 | 4.4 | 5.21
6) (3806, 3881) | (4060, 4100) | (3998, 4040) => -2.92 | 4.98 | 5.08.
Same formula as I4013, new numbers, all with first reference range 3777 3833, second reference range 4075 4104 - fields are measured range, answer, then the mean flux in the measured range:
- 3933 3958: -0.2 Angstrom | 4.86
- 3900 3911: -0.9 Angstrom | 5.26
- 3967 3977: 3.1 Angstrom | 3.31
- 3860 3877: -1.4 Angstrom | 5.28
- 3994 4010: -1.9 Angstrom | 5.34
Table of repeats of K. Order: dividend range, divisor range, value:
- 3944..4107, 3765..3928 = 1.13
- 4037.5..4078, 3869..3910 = 1.20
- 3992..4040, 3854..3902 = 1.19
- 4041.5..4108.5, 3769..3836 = 1.21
